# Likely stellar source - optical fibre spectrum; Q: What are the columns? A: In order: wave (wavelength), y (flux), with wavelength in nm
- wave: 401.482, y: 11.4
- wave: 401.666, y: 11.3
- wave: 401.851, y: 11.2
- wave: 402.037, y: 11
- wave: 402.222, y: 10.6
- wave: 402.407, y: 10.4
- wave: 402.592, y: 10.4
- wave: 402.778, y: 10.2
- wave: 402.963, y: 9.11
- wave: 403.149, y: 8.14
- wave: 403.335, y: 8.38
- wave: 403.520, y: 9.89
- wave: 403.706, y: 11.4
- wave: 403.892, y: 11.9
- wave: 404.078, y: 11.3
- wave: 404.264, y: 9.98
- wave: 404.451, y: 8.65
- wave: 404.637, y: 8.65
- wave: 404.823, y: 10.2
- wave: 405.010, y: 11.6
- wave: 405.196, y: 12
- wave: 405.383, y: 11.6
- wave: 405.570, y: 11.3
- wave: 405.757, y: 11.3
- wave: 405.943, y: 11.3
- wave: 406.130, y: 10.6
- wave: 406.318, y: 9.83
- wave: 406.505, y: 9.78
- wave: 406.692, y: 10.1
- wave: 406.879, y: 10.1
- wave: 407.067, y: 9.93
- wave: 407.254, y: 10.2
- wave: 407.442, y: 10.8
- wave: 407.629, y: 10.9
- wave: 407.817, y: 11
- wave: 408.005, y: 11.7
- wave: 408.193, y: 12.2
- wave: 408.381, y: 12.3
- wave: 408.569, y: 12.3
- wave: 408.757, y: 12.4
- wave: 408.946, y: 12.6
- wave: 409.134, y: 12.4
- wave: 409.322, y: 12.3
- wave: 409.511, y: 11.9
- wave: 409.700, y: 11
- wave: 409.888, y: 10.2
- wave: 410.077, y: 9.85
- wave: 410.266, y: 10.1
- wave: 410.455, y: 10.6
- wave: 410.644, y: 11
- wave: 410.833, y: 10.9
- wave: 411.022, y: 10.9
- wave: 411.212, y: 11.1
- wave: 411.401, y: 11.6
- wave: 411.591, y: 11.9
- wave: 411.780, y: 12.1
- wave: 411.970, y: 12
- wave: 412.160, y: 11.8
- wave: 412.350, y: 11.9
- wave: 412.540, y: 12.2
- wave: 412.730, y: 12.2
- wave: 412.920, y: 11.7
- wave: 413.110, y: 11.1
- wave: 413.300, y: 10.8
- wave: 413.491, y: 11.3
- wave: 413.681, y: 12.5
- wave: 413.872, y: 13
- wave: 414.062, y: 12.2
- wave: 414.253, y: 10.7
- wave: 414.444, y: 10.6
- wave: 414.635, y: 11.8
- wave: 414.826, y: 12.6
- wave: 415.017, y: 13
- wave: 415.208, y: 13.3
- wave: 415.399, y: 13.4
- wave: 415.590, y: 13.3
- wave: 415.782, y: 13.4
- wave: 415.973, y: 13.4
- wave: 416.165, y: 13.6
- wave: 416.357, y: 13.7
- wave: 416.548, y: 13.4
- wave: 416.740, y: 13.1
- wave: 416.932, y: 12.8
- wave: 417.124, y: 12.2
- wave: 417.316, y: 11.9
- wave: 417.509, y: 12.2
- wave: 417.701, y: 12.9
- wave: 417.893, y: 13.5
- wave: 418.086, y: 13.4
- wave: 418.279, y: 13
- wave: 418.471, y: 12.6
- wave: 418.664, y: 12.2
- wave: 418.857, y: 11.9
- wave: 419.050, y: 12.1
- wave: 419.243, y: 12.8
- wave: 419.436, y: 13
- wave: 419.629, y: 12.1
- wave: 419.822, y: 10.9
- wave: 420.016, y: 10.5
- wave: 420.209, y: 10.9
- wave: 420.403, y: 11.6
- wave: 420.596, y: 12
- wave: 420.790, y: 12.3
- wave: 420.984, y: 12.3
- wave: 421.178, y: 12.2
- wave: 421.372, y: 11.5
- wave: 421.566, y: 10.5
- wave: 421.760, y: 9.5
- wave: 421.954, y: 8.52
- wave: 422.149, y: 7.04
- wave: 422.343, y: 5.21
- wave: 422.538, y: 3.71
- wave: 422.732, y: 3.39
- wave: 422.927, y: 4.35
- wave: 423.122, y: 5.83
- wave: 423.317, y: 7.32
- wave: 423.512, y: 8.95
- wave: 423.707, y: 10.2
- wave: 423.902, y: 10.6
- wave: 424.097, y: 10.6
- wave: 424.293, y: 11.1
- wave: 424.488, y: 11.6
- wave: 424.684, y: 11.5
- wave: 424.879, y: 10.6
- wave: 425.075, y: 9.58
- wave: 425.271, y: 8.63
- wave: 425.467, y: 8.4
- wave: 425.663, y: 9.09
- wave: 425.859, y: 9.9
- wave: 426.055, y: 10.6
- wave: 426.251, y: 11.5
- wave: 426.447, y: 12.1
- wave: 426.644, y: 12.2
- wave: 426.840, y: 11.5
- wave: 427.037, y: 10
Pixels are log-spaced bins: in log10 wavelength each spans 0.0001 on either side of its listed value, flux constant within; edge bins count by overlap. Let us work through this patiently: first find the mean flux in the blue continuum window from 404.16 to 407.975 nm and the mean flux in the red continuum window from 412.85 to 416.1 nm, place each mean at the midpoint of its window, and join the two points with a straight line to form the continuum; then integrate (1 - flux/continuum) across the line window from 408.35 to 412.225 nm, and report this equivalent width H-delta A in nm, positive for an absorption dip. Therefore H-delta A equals -0.03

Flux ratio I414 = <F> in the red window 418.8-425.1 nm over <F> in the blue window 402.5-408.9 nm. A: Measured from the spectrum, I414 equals 0.9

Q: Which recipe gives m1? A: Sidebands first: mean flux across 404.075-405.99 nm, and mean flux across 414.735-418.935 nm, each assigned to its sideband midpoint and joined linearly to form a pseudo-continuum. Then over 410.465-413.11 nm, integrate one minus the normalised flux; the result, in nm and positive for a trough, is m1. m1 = 0.09 nm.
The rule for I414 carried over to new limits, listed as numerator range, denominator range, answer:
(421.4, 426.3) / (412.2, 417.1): 0.70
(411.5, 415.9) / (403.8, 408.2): 1.14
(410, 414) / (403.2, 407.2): 1.10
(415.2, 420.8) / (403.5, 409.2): 1.14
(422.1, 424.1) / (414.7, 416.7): 0.52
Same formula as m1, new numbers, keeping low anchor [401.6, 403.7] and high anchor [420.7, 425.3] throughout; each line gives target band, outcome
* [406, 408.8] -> -0.31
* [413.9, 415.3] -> -0.38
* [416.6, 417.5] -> -0.30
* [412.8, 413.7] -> -0.18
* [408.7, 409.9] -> -0.27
